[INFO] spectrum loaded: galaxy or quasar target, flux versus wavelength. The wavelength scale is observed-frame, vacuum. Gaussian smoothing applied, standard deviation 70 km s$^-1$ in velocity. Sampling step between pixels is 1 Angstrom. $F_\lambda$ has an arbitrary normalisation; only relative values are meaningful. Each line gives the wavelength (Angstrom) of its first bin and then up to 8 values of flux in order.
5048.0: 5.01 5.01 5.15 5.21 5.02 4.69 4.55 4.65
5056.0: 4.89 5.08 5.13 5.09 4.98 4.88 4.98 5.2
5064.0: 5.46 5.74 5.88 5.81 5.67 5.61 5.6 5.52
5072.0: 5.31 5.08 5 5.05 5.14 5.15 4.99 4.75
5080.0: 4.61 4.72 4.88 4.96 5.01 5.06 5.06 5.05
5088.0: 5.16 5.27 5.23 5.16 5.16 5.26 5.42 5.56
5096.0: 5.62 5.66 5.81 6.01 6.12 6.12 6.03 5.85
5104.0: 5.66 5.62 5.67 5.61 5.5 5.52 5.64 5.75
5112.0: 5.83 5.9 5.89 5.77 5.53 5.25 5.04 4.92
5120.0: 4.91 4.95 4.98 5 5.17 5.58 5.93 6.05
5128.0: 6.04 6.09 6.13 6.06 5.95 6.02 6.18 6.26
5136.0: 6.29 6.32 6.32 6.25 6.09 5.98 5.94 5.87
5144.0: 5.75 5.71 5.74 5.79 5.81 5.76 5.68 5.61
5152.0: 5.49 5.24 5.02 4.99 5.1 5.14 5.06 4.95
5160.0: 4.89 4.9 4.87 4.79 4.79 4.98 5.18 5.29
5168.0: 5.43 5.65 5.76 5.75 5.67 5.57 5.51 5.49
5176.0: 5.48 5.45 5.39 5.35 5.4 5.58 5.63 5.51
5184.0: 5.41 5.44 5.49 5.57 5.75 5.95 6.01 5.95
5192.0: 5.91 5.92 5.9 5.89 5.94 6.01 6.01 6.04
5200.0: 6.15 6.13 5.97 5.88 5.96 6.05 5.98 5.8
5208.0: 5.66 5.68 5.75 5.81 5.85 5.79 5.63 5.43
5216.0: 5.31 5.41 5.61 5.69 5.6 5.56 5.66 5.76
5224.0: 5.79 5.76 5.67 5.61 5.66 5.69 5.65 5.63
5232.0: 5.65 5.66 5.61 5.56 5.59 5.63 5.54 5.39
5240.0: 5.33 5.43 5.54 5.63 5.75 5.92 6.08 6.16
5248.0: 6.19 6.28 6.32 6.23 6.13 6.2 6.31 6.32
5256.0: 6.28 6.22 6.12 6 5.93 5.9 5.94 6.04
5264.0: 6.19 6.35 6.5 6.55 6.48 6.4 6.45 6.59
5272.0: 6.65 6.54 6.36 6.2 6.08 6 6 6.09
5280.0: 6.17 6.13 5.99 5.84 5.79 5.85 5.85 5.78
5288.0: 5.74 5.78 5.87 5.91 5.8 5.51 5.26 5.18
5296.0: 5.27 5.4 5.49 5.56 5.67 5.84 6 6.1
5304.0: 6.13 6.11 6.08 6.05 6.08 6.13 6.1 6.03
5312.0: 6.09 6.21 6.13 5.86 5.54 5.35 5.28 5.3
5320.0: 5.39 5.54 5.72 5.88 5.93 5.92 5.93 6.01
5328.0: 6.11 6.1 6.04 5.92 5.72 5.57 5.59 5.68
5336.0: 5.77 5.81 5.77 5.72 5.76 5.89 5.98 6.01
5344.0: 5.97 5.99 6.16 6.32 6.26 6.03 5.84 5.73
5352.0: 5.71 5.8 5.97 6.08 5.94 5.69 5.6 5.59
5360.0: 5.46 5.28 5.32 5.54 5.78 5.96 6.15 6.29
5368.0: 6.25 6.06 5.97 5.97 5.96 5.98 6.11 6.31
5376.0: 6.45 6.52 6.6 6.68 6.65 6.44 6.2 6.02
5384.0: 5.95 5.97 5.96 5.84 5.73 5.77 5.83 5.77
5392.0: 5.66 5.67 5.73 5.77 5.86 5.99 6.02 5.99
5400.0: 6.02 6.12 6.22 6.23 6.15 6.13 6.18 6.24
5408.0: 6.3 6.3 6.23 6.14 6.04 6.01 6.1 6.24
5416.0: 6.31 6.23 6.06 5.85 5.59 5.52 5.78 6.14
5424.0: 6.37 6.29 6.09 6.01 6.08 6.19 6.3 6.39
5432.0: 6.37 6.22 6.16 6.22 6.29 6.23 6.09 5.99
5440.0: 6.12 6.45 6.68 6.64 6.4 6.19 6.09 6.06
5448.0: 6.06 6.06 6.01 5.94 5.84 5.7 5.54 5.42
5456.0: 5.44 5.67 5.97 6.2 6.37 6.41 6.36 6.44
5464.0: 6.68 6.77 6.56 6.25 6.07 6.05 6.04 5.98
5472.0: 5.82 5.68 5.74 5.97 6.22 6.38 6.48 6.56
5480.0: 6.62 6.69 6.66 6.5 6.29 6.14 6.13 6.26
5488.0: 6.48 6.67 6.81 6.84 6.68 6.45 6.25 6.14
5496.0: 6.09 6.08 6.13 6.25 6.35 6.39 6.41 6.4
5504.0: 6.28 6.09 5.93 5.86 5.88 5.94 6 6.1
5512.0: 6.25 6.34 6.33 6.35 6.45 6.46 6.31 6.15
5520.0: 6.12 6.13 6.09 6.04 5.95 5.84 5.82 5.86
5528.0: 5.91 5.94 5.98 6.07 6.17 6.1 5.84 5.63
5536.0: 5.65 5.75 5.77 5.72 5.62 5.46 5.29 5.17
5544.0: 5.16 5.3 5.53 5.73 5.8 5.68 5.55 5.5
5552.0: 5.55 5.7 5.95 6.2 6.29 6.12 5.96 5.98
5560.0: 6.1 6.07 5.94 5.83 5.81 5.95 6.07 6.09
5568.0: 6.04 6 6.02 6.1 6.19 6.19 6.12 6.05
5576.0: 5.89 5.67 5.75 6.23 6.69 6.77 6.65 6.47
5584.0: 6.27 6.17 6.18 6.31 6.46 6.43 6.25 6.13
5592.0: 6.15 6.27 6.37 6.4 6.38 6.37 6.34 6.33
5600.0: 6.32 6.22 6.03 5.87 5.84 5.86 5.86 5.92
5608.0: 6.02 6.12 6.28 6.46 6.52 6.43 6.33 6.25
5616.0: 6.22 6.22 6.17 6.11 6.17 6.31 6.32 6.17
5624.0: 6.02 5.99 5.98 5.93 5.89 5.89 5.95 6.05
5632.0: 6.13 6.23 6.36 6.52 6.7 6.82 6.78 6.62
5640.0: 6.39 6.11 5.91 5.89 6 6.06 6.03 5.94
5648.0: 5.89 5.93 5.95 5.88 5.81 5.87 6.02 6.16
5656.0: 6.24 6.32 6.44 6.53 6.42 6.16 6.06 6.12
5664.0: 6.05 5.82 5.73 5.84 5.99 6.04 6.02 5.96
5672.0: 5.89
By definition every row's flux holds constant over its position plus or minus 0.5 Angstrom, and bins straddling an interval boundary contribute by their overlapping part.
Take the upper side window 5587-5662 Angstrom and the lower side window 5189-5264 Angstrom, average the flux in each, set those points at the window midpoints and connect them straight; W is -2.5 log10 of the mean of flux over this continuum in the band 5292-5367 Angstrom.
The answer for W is 0.02 mag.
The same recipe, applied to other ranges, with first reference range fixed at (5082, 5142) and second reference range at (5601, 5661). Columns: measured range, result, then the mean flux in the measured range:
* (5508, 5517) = -0.03 mag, 6.21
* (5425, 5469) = -0.03 mag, 6.16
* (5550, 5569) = 0.03 mag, 5.94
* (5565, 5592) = -0.02 mag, 6.19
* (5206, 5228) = 0.01 mag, 5.67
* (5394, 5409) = -0.03 mag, 6.08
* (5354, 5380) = -0.02 mag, 5.99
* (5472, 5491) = -0.06 mag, 6.35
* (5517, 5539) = 0.02 mag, 5.96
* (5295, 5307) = 0.01 mag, 5.77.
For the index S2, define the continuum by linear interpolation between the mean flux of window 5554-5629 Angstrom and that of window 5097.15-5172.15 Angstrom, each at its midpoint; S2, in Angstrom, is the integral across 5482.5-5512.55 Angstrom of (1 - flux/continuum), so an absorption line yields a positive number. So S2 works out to -1.1 Angstrom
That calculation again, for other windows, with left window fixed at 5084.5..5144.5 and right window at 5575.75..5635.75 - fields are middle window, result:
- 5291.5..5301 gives 0.6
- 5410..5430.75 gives -0.3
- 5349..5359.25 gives 0.2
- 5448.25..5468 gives -0.1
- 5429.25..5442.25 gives -0.5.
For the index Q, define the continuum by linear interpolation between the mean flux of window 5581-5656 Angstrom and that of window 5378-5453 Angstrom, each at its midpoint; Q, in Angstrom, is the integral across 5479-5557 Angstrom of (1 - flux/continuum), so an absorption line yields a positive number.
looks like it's 1.1 Angstrom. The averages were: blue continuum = 6.1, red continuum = 6.19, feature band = 6.06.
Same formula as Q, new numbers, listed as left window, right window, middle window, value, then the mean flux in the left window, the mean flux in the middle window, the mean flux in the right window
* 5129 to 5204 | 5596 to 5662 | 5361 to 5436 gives -2.0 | 5.66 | 6.07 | 6.17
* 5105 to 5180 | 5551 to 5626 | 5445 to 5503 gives -2.1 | 5.56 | 6.21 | 6.15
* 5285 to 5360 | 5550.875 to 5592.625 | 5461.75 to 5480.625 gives -0.8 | 5.82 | 6.25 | 6.11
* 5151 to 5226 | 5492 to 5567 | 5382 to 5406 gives -0.5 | 5.57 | 5.94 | 5.97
